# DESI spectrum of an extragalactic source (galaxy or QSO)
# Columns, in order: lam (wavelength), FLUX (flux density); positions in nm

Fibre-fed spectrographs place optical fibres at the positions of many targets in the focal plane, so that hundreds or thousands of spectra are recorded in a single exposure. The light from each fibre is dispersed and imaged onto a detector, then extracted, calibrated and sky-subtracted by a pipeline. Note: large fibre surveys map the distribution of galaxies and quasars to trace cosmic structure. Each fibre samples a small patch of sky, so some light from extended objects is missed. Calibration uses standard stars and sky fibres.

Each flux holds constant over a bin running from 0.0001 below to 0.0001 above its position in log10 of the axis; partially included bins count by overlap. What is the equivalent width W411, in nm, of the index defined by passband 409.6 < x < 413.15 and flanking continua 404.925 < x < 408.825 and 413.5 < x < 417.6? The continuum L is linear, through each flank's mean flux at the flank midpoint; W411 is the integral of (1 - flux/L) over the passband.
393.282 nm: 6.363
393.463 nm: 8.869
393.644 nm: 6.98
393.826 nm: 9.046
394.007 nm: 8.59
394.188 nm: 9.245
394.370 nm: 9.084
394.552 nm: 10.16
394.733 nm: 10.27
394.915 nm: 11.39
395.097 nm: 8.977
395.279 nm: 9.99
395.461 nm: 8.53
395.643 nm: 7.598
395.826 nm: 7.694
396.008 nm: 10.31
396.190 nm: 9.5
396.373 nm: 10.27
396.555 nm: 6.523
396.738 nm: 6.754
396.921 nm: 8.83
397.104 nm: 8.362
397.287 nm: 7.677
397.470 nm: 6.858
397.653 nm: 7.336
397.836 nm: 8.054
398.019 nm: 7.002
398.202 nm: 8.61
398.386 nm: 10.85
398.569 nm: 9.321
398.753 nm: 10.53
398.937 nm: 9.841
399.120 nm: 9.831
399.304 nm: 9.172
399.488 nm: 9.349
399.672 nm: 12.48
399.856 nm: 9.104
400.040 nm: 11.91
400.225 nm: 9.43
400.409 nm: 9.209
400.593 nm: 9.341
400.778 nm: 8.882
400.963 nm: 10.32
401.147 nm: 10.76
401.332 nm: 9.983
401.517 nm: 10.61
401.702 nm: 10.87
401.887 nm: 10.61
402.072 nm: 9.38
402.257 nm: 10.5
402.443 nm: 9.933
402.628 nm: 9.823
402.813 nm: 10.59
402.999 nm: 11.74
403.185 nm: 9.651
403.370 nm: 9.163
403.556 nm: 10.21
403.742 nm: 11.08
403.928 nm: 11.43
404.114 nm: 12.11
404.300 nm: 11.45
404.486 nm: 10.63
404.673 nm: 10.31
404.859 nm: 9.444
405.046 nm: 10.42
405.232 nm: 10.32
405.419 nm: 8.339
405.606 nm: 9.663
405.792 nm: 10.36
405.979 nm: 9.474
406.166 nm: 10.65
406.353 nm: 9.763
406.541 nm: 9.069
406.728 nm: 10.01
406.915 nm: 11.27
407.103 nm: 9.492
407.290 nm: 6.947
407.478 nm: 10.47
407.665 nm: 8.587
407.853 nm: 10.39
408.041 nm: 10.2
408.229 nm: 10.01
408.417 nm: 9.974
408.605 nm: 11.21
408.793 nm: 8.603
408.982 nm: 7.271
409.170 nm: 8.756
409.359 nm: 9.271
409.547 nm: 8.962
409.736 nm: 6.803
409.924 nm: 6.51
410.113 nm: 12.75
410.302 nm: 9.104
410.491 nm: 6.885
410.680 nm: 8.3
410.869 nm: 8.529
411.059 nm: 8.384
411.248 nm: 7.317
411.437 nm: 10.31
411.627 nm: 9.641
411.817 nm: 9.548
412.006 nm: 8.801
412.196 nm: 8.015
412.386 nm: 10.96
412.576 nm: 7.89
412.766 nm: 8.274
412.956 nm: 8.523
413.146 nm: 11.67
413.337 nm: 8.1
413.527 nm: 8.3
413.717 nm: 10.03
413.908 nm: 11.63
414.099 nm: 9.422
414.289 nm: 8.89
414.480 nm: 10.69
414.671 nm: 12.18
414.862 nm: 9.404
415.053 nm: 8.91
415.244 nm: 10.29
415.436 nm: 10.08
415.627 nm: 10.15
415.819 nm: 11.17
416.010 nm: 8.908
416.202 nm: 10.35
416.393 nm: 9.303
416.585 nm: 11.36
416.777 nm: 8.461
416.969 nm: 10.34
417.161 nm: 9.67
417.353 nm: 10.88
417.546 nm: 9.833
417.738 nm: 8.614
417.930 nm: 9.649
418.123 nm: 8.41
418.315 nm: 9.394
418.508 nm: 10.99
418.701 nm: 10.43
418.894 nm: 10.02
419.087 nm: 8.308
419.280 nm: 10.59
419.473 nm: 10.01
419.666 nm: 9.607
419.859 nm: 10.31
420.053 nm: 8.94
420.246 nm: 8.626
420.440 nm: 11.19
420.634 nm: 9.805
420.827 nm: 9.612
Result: 0.41 nm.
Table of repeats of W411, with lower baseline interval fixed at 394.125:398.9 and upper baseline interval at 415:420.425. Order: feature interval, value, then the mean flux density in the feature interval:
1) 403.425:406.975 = -0.41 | 10.3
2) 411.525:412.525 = 0.02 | 9.33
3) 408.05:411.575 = 0.21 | 8.87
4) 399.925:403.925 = -0.50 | 10.2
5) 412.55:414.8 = -0.02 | 9.69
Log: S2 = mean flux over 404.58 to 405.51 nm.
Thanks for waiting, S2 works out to 9.77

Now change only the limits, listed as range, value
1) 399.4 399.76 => 10.9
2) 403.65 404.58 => 11.3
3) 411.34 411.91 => 9.81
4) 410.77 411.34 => 8.08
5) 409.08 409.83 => 8.45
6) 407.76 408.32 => 10.2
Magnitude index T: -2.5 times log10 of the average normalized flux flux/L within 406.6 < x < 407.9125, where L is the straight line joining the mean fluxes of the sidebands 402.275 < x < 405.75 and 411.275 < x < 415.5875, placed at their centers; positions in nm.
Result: 0.06 mag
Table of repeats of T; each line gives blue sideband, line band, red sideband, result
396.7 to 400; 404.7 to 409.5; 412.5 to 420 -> -0.03 mag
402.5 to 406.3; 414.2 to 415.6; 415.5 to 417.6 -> 0.00 mag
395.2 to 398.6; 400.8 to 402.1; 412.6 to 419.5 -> -0.18 mag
